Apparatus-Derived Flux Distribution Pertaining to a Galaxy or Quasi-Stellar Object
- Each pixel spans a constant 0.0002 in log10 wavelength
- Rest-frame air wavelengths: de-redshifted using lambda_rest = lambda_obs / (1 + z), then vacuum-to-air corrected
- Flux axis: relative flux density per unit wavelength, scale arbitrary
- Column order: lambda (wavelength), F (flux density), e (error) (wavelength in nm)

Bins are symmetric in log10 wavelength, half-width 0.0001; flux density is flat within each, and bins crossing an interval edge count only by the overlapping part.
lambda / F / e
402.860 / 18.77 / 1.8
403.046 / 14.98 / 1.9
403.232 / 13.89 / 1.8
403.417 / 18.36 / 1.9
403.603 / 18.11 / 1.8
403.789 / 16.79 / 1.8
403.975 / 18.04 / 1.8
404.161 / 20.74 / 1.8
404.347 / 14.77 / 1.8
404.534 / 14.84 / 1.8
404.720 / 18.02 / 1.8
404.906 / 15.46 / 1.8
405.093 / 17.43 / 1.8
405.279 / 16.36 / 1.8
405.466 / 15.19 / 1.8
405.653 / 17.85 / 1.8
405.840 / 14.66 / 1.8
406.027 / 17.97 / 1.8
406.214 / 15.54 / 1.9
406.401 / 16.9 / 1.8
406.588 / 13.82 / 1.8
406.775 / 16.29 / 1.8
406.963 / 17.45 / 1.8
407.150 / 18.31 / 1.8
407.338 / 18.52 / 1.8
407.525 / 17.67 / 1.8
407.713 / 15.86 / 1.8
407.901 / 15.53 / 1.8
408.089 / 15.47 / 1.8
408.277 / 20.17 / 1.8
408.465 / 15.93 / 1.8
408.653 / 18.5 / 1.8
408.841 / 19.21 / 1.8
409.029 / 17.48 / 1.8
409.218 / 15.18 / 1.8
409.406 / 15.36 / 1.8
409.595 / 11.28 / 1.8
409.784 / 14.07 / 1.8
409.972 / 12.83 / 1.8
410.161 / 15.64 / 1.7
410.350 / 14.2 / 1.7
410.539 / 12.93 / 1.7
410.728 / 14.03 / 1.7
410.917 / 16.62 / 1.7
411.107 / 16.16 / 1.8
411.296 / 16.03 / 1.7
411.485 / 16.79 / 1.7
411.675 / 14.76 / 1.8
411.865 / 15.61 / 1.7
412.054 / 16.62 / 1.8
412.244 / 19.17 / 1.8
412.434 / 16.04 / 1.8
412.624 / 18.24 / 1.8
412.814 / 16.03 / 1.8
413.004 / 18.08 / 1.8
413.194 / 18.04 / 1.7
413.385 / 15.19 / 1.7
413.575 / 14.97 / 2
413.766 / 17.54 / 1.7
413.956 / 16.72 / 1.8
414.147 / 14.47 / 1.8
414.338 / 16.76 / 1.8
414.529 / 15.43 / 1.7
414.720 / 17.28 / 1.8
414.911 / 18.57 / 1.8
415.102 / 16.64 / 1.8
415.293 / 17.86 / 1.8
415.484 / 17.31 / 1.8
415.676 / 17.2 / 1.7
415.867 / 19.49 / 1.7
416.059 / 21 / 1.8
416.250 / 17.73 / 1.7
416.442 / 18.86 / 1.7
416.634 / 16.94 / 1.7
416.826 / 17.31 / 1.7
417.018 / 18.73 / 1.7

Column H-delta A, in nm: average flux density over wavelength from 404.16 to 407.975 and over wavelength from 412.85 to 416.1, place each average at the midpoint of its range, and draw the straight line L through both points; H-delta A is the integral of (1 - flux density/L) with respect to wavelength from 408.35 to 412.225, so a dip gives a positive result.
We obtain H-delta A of 0.29 nm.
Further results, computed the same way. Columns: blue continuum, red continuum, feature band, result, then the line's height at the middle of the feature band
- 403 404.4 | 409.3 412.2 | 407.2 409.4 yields -0.21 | 15.7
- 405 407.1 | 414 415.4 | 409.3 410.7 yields 0.23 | 16.5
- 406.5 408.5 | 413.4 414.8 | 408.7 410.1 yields 0.12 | 16.6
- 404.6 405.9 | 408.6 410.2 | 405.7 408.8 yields -0.18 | 15.9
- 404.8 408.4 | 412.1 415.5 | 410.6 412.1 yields 0.10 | 16.8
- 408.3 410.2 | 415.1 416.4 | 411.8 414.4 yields 0.08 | 17.3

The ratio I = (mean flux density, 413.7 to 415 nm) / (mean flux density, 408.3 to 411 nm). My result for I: 1.1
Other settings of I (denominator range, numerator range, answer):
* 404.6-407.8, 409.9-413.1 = 0.95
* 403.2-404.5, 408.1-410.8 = 0.90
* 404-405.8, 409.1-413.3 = 0.93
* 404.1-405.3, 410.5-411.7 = 0.93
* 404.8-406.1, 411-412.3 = 1.00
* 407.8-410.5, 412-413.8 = 1.08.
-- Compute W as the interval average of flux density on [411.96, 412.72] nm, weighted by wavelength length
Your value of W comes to 17.5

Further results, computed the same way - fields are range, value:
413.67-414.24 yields 16.2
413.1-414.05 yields 16.5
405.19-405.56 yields 15.7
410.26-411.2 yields 14.8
